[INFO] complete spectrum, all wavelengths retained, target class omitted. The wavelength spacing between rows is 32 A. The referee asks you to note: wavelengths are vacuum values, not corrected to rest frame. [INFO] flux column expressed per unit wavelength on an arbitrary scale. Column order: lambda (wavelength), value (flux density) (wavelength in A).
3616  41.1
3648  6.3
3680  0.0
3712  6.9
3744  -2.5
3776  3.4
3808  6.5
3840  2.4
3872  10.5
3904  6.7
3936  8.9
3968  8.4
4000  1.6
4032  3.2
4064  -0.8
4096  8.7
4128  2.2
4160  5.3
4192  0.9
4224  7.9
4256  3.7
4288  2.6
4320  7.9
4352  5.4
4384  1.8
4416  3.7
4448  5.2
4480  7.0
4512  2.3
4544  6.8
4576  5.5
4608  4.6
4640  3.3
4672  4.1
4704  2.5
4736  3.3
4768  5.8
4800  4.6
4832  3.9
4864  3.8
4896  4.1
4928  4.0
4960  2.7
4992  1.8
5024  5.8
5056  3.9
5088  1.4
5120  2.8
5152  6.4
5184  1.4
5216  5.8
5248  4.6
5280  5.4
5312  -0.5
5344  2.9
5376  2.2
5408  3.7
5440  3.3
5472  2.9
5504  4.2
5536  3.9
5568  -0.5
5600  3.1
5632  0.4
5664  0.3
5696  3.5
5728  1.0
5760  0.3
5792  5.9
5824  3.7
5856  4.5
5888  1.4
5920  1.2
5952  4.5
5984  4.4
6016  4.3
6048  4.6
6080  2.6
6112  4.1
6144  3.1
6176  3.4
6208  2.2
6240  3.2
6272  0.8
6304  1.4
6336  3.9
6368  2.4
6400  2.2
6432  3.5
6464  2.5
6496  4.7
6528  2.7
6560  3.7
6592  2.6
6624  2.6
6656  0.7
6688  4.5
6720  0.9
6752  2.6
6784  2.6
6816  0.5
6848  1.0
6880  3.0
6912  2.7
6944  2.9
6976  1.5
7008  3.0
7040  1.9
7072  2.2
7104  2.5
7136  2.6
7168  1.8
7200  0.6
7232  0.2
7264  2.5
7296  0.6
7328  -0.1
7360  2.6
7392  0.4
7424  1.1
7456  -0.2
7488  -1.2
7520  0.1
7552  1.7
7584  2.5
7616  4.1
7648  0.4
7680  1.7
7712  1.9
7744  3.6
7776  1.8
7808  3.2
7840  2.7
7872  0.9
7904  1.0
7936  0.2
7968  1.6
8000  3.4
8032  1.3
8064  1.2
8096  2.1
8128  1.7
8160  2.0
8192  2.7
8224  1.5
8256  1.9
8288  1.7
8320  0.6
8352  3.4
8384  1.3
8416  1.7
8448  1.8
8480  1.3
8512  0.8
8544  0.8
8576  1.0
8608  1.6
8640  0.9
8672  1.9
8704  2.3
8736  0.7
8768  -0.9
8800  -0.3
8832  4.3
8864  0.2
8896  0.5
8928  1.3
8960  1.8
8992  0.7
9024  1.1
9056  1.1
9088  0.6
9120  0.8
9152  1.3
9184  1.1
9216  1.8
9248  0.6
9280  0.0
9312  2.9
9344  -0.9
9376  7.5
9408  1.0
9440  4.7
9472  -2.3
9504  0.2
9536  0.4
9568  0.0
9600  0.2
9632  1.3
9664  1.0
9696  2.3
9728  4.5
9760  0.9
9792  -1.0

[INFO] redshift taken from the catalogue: 1.51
